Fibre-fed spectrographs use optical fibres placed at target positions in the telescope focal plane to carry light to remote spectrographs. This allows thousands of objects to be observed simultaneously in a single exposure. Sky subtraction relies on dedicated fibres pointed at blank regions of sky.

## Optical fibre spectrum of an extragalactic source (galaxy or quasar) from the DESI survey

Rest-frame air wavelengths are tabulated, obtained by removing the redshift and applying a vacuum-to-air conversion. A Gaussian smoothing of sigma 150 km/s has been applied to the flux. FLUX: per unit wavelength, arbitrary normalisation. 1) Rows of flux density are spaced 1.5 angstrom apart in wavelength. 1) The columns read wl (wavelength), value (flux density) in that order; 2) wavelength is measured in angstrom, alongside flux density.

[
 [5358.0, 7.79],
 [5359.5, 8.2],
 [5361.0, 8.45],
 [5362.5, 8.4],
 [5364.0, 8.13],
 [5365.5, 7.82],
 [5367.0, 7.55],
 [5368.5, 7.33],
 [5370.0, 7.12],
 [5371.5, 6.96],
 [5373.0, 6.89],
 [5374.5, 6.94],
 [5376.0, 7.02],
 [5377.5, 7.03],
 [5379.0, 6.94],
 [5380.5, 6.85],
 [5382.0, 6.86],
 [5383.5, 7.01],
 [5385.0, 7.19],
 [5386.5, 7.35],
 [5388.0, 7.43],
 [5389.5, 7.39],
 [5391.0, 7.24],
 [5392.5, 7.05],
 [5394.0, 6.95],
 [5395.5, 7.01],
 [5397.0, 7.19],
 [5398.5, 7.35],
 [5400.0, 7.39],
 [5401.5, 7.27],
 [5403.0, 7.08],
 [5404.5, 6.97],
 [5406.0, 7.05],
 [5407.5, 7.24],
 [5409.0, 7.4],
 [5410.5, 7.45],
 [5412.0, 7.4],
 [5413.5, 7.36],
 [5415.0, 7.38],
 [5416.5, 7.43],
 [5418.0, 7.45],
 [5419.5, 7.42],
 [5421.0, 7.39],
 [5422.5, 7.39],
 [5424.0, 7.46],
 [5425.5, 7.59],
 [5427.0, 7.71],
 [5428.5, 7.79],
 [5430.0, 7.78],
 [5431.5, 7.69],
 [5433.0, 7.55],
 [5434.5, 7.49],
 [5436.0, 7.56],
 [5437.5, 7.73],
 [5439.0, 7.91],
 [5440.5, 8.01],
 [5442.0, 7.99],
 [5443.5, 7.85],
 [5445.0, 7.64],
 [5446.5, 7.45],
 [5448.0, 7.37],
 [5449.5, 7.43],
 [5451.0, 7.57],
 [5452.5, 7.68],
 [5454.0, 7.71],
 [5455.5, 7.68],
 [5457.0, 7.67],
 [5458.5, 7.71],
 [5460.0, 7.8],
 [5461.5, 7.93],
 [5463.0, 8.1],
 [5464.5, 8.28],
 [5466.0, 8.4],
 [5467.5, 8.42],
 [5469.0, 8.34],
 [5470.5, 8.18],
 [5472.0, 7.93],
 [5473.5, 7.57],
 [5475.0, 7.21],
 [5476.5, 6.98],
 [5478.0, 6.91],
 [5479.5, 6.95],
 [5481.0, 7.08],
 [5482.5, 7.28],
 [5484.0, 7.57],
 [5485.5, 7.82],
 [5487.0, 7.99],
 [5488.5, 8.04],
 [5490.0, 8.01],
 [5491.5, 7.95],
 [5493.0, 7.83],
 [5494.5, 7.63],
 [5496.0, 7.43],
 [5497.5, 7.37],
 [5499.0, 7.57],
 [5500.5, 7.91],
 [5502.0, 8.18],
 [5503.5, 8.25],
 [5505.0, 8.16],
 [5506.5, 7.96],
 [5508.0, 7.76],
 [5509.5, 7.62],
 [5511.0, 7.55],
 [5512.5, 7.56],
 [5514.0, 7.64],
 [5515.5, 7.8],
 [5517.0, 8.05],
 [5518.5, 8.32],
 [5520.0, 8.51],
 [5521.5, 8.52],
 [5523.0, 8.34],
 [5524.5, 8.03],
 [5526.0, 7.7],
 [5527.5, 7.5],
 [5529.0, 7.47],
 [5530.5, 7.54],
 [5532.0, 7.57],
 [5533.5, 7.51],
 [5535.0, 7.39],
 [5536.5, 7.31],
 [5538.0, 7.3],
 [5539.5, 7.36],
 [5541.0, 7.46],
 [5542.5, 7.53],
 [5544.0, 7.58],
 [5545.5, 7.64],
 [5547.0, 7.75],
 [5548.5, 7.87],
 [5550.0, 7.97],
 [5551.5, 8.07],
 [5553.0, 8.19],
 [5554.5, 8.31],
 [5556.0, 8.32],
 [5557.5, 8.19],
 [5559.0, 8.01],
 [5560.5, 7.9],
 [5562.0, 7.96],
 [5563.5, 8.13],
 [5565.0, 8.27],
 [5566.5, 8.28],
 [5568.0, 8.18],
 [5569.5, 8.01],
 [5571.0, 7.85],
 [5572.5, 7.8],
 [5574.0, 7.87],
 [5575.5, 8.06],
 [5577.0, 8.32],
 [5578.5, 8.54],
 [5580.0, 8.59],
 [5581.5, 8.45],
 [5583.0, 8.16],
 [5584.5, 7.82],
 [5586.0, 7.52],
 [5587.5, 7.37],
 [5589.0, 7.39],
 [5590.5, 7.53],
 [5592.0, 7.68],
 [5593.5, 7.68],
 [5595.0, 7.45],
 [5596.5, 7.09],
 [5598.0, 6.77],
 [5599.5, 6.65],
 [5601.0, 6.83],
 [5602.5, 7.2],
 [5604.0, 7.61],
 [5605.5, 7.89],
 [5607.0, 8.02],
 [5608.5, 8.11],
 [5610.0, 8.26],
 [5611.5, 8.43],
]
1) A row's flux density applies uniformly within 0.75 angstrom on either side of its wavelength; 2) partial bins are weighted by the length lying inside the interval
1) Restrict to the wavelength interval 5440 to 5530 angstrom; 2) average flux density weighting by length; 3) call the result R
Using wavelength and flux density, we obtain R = 7.78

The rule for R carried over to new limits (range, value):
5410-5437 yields 7.52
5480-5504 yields 7.73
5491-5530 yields 7.87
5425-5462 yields 7.69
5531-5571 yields 7.85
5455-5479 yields 7.81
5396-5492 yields 7.6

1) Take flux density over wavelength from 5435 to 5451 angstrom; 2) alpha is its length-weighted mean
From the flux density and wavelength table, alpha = 7.69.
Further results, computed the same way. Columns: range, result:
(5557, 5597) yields 7.93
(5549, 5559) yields 8.16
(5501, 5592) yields 7.89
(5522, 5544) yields 7.58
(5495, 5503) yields 7.71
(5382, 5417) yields 7.23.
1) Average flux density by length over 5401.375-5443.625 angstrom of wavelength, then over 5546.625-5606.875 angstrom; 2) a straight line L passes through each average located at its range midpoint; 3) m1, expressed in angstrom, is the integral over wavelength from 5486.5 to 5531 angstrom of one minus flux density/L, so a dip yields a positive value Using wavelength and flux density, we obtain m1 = -1.0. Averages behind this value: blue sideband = 7.51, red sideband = 7.84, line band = 7.87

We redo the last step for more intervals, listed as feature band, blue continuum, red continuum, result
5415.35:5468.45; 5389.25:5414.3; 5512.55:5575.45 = -2.21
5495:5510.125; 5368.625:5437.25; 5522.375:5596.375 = -0.36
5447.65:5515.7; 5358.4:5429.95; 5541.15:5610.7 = -1.35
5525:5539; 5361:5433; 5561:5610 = 0.32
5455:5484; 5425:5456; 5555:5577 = 0.24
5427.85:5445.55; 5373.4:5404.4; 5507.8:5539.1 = -0.97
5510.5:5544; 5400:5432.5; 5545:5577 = 0.72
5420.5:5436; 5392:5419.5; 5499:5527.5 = -0.38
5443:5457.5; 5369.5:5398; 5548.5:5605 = -0.51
